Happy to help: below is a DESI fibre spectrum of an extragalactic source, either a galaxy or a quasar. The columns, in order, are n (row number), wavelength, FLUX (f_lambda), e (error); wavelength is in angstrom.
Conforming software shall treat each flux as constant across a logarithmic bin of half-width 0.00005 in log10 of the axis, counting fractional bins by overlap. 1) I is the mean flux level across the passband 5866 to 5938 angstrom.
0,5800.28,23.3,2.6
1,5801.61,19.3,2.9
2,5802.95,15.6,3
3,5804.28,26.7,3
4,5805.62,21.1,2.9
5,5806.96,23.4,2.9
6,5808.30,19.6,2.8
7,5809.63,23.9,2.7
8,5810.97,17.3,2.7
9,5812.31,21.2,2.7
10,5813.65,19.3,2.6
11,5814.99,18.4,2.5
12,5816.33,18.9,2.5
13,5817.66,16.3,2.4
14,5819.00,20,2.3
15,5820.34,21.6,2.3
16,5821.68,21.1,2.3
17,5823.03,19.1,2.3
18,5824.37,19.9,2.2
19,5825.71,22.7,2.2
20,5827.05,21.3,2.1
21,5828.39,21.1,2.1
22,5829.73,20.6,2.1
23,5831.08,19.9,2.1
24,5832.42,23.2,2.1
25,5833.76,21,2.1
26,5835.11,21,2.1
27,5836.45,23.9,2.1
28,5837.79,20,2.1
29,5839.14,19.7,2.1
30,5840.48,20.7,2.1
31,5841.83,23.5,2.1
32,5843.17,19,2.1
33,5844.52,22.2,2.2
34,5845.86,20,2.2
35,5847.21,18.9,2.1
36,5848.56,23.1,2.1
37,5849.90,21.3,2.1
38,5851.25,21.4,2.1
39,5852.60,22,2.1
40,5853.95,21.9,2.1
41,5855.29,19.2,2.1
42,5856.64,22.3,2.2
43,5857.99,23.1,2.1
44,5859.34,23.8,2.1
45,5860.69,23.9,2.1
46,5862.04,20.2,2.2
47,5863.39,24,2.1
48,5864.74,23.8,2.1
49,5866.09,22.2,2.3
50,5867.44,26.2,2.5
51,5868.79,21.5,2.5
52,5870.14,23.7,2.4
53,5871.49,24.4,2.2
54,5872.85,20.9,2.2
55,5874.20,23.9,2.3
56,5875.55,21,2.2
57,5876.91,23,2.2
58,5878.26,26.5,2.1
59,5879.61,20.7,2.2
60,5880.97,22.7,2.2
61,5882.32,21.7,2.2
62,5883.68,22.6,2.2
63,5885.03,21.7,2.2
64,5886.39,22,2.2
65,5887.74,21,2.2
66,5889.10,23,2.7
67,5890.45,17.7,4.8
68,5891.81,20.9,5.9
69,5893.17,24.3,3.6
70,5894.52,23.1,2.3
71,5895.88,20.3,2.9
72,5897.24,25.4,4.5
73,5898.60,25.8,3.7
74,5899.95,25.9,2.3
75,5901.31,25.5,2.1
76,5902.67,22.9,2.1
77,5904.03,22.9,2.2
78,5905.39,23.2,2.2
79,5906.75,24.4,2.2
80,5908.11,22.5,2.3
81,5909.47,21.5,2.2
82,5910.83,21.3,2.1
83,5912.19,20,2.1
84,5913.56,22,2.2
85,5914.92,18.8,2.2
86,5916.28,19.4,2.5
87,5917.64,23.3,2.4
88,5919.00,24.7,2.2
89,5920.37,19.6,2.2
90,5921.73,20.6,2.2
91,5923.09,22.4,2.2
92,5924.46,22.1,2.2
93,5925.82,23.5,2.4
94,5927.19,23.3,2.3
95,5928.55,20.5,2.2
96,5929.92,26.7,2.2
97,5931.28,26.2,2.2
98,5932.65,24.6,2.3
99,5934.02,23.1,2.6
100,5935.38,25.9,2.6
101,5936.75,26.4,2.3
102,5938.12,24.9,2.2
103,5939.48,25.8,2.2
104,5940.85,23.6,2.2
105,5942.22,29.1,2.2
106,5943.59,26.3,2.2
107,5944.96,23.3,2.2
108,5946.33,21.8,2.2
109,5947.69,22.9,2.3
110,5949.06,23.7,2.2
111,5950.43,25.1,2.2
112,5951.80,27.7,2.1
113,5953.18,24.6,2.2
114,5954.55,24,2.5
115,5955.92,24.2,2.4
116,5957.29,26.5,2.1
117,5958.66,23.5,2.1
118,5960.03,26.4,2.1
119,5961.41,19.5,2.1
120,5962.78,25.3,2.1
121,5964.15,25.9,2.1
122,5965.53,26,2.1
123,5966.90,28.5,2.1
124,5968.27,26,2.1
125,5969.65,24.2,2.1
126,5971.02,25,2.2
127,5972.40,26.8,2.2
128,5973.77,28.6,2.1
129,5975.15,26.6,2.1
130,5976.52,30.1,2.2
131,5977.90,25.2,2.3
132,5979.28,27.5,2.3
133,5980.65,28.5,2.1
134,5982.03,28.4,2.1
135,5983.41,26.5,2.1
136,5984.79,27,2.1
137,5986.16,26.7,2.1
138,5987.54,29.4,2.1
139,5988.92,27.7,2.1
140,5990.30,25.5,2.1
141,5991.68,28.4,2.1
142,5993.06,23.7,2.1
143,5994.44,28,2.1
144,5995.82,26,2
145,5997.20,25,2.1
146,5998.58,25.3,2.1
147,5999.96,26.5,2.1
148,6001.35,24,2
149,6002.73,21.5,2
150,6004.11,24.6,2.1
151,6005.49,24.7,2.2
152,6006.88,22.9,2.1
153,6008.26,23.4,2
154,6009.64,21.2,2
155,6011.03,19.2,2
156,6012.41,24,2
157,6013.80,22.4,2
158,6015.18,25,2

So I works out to 22.8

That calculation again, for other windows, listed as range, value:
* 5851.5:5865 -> 22.3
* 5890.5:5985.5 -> 24.3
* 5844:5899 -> 22.4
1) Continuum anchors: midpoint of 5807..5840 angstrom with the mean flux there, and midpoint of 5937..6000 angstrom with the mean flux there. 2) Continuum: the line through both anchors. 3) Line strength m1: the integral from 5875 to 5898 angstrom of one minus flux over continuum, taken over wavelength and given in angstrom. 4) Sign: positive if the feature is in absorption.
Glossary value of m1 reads 0.6 angstrom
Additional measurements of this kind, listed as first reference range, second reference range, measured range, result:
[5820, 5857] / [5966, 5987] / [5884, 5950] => 3.7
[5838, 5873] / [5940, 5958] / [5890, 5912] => 0.4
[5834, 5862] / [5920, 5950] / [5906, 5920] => 1.0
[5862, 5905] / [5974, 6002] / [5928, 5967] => 0.7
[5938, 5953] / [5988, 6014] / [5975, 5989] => -1.7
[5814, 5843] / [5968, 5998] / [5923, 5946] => 0.3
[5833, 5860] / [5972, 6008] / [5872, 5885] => 0.0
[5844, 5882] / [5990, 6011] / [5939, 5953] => -0.7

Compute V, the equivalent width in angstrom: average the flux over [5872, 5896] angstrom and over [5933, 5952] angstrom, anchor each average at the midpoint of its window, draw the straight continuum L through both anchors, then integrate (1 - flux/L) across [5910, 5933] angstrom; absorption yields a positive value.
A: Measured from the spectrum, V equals 1.6 angstrom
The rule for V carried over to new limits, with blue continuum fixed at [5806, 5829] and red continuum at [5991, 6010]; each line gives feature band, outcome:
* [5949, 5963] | -0.6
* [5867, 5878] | -0.8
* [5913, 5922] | 0.6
